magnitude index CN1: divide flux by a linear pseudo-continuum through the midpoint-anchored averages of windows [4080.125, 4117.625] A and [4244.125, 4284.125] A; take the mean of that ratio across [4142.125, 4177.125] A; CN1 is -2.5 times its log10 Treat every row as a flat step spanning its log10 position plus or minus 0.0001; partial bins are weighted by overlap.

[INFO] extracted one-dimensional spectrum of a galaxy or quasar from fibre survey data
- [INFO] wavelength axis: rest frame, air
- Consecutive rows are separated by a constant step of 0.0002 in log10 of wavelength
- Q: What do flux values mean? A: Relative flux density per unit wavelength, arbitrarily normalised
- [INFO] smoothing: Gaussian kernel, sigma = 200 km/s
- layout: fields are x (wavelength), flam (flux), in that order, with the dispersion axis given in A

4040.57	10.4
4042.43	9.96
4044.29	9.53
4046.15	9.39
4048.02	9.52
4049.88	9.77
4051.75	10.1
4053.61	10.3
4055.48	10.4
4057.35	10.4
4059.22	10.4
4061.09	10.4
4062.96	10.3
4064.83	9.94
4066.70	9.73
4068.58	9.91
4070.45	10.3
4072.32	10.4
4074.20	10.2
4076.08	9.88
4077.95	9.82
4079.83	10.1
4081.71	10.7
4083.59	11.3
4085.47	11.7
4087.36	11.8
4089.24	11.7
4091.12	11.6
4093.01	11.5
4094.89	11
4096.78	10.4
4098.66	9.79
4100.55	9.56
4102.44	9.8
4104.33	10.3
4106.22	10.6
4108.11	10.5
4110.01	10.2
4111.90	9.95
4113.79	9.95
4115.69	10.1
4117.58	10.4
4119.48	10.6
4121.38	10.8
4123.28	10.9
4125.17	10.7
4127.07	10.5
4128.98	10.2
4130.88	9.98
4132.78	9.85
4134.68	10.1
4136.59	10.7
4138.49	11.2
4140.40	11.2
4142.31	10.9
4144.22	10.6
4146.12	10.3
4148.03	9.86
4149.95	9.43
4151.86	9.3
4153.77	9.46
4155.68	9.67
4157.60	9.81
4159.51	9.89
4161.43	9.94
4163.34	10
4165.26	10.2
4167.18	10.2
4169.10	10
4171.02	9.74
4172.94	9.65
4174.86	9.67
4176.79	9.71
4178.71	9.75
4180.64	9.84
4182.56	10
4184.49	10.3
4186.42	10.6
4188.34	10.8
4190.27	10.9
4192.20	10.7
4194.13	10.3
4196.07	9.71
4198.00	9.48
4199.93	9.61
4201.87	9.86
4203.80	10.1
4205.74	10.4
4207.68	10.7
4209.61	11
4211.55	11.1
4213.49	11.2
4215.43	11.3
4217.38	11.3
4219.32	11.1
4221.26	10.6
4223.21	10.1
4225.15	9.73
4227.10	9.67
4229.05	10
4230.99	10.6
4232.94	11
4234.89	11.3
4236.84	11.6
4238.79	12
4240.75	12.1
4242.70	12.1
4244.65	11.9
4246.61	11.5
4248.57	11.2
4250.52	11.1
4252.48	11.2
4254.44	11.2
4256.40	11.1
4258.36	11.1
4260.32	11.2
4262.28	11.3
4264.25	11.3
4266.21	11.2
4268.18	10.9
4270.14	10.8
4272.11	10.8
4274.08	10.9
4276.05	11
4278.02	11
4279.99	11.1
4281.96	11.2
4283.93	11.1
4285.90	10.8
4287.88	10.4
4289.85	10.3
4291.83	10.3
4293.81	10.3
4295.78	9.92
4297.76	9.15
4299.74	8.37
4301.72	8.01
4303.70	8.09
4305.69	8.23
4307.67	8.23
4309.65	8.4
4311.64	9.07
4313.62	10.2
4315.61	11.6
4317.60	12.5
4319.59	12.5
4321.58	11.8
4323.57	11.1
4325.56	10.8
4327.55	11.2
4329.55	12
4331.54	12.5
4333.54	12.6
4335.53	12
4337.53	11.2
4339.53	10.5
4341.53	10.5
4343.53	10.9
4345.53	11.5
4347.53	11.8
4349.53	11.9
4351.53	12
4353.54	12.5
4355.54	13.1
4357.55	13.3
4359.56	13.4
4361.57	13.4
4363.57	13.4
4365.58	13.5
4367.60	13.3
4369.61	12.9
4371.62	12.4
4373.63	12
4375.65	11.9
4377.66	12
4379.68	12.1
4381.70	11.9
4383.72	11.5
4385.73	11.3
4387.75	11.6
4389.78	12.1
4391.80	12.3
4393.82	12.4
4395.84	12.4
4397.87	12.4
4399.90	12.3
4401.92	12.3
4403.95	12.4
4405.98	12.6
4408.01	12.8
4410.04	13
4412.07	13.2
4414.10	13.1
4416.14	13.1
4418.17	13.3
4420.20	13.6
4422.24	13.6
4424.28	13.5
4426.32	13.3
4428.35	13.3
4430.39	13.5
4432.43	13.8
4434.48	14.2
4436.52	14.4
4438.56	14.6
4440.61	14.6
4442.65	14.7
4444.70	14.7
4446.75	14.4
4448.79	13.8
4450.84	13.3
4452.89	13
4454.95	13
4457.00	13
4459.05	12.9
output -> 0.097 mag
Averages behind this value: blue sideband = 10.6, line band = 9.89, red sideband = 11.1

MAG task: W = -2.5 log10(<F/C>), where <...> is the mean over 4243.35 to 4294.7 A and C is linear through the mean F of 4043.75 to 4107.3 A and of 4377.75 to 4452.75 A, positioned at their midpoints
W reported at 0.09 mag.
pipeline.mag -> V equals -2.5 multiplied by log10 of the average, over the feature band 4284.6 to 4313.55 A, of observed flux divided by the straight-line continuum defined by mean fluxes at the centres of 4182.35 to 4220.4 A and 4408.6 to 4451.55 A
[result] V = 0.27 mag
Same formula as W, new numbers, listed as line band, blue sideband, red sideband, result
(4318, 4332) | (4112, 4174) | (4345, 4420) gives 0.02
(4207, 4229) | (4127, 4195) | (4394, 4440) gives 0.01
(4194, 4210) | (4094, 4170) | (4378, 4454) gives 0.09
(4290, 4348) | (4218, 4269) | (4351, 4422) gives 0.13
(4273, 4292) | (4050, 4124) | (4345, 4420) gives 0.09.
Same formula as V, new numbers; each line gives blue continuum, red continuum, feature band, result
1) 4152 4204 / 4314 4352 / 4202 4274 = -0.04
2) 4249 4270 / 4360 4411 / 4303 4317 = 0.25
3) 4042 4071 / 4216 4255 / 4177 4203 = 0.07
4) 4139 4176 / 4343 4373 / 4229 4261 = -0.02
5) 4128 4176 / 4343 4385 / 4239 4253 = -0.05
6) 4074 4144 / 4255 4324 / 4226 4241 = -0.05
